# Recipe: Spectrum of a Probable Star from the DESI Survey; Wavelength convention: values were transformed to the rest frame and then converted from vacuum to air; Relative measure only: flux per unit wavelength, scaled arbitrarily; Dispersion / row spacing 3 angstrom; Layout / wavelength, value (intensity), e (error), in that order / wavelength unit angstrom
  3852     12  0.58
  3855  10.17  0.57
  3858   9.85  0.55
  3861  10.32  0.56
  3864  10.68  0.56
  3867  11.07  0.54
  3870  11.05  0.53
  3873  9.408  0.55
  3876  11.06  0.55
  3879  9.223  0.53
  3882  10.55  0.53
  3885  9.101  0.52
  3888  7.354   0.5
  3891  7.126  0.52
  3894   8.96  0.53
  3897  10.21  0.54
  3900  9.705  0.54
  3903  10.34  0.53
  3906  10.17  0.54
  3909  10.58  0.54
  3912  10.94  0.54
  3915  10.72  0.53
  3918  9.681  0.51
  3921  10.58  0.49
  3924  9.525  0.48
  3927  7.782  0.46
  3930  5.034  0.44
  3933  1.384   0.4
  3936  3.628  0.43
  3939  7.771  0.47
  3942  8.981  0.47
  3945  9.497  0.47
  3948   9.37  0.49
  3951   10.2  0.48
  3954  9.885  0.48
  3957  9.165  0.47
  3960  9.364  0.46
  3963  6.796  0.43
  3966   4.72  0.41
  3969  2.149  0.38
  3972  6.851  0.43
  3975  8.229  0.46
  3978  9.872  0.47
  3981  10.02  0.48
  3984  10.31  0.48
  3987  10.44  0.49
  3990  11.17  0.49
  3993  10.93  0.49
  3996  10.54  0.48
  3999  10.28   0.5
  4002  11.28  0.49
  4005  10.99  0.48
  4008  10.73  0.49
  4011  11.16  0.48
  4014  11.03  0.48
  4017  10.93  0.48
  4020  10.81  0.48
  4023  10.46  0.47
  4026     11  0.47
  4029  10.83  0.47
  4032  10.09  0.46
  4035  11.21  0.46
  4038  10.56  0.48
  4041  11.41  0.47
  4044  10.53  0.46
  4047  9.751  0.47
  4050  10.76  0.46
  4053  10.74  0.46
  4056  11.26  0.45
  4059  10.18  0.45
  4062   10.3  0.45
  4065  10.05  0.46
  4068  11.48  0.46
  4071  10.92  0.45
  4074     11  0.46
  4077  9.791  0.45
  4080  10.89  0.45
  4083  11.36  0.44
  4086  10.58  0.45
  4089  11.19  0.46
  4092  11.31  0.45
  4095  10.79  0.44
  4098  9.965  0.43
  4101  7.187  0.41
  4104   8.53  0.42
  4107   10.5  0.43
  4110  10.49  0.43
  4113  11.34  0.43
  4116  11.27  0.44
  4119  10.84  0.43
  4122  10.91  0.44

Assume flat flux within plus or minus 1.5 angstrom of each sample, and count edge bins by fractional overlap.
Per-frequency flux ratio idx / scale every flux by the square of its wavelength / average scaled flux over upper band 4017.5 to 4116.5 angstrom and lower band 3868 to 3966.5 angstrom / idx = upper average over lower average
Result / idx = 1.29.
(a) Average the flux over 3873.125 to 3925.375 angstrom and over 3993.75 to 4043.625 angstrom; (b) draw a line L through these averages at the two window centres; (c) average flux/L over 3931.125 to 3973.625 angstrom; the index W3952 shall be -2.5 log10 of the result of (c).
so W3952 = 0.39 mag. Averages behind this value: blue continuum 9.75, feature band 7.11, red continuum 10.8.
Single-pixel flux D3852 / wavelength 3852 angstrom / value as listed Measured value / 12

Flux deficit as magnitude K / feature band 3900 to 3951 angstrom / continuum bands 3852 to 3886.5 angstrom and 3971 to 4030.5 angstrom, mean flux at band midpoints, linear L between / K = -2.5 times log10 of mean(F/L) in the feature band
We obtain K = 0.203 mag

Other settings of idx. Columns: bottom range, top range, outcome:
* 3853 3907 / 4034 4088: 1.20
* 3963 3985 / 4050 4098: 1.54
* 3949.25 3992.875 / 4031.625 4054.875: 1.29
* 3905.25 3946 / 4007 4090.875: 1.39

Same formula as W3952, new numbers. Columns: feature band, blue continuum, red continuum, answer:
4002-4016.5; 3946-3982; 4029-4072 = -0.17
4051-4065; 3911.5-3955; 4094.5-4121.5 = -0.11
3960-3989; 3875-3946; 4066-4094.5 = 0.22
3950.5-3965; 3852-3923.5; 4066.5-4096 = 0.17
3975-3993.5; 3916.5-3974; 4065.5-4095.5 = -0.20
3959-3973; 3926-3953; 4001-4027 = 0.40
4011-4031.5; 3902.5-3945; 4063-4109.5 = -0.13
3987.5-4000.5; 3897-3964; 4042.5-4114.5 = -0.13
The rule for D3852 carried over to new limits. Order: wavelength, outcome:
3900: 9.705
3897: 10.21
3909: 10.58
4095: 10.79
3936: 3.628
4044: 10.53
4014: 11.03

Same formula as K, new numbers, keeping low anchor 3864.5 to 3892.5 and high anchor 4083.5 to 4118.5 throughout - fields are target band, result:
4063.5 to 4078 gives -0.05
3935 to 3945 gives 0.31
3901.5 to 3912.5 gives -0.08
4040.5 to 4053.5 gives -0.04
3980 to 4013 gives -0.08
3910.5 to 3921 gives -0.08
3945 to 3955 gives 0.01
